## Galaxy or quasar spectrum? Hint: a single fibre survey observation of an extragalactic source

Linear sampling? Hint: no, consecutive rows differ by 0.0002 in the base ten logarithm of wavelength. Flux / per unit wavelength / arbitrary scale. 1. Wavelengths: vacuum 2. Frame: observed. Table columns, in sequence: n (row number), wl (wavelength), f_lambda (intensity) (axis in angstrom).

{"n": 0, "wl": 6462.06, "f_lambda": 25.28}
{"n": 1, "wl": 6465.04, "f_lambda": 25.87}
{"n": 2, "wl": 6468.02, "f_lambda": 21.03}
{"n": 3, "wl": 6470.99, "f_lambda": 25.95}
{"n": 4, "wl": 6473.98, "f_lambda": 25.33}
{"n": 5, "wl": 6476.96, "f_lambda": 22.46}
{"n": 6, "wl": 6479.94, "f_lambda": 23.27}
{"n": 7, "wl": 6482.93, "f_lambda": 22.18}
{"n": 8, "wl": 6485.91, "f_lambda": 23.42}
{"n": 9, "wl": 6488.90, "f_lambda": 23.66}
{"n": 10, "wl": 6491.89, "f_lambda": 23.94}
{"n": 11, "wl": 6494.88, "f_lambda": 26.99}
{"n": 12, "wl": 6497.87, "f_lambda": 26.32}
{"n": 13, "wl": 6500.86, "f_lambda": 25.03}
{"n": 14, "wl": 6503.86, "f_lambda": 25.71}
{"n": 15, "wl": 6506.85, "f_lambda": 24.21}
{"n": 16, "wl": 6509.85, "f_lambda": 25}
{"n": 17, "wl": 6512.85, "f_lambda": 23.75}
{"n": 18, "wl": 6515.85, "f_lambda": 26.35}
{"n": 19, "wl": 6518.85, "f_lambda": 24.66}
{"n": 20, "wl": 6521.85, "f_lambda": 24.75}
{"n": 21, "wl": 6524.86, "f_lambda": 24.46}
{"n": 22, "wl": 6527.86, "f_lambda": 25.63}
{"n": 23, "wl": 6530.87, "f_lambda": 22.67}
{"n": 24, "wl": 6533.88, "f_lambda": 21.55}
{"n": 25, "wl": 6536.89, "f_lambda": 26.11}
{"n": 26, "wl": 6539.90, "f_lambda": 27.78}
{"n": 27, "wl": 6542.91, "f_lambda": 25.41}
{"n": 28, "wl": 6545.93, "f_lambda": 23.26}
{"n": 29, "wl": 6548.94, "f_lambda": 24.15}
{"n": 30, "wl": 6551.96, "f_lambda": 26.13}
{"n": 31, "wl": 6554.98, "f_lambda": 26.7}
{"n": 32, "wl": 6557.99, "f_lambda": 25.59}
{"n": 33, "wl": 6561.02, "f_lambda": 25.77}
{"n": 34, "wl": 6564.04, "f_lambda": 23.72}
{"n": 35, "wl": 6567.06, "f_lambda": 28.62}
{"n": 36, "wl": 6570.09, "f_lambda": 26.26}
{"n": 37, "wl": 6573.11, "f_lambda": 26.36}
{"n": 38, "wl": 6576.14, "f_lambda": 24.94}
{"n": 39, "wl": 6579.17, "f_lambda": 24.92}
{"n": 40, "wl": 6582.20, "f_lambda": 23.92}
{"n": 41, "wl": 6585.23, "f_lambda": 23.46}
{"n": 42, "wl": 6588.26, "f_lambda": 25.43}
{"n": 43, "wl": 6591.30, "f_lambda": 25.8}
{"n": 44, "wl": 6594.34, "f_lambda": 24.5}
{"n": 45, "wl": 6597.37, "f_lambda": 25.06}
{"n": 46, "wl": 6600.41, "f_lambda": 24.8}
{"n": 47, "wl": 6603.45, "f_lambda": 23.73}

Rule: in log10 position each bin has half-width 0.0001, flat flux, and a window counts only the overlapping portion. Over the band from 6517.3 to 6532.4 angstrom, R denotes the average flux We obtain 24.4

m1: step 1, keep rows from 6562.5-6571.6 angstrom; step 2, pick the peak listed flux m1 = 28.62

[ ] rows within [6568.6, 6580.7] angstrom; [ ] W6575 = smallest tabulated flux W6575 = 24.92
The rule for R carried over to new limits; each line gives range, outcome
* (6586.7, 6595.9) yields 25.2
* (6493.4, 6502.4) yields 26.1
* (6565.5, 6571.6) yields 27.4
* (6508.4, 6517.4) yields 25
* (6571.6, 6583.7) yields 25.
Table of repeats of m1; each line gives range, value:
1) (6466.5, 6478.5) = 25.95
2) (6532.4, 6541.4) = 27.78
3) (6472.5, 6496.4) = 26.99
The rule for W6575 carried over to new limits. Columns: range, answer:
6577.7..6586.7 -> 23.46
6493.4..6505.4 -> 25.03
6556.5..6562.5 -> 25.59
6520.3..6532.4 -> 22.67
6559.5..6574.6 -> 23.72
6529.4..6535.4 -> 21.55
